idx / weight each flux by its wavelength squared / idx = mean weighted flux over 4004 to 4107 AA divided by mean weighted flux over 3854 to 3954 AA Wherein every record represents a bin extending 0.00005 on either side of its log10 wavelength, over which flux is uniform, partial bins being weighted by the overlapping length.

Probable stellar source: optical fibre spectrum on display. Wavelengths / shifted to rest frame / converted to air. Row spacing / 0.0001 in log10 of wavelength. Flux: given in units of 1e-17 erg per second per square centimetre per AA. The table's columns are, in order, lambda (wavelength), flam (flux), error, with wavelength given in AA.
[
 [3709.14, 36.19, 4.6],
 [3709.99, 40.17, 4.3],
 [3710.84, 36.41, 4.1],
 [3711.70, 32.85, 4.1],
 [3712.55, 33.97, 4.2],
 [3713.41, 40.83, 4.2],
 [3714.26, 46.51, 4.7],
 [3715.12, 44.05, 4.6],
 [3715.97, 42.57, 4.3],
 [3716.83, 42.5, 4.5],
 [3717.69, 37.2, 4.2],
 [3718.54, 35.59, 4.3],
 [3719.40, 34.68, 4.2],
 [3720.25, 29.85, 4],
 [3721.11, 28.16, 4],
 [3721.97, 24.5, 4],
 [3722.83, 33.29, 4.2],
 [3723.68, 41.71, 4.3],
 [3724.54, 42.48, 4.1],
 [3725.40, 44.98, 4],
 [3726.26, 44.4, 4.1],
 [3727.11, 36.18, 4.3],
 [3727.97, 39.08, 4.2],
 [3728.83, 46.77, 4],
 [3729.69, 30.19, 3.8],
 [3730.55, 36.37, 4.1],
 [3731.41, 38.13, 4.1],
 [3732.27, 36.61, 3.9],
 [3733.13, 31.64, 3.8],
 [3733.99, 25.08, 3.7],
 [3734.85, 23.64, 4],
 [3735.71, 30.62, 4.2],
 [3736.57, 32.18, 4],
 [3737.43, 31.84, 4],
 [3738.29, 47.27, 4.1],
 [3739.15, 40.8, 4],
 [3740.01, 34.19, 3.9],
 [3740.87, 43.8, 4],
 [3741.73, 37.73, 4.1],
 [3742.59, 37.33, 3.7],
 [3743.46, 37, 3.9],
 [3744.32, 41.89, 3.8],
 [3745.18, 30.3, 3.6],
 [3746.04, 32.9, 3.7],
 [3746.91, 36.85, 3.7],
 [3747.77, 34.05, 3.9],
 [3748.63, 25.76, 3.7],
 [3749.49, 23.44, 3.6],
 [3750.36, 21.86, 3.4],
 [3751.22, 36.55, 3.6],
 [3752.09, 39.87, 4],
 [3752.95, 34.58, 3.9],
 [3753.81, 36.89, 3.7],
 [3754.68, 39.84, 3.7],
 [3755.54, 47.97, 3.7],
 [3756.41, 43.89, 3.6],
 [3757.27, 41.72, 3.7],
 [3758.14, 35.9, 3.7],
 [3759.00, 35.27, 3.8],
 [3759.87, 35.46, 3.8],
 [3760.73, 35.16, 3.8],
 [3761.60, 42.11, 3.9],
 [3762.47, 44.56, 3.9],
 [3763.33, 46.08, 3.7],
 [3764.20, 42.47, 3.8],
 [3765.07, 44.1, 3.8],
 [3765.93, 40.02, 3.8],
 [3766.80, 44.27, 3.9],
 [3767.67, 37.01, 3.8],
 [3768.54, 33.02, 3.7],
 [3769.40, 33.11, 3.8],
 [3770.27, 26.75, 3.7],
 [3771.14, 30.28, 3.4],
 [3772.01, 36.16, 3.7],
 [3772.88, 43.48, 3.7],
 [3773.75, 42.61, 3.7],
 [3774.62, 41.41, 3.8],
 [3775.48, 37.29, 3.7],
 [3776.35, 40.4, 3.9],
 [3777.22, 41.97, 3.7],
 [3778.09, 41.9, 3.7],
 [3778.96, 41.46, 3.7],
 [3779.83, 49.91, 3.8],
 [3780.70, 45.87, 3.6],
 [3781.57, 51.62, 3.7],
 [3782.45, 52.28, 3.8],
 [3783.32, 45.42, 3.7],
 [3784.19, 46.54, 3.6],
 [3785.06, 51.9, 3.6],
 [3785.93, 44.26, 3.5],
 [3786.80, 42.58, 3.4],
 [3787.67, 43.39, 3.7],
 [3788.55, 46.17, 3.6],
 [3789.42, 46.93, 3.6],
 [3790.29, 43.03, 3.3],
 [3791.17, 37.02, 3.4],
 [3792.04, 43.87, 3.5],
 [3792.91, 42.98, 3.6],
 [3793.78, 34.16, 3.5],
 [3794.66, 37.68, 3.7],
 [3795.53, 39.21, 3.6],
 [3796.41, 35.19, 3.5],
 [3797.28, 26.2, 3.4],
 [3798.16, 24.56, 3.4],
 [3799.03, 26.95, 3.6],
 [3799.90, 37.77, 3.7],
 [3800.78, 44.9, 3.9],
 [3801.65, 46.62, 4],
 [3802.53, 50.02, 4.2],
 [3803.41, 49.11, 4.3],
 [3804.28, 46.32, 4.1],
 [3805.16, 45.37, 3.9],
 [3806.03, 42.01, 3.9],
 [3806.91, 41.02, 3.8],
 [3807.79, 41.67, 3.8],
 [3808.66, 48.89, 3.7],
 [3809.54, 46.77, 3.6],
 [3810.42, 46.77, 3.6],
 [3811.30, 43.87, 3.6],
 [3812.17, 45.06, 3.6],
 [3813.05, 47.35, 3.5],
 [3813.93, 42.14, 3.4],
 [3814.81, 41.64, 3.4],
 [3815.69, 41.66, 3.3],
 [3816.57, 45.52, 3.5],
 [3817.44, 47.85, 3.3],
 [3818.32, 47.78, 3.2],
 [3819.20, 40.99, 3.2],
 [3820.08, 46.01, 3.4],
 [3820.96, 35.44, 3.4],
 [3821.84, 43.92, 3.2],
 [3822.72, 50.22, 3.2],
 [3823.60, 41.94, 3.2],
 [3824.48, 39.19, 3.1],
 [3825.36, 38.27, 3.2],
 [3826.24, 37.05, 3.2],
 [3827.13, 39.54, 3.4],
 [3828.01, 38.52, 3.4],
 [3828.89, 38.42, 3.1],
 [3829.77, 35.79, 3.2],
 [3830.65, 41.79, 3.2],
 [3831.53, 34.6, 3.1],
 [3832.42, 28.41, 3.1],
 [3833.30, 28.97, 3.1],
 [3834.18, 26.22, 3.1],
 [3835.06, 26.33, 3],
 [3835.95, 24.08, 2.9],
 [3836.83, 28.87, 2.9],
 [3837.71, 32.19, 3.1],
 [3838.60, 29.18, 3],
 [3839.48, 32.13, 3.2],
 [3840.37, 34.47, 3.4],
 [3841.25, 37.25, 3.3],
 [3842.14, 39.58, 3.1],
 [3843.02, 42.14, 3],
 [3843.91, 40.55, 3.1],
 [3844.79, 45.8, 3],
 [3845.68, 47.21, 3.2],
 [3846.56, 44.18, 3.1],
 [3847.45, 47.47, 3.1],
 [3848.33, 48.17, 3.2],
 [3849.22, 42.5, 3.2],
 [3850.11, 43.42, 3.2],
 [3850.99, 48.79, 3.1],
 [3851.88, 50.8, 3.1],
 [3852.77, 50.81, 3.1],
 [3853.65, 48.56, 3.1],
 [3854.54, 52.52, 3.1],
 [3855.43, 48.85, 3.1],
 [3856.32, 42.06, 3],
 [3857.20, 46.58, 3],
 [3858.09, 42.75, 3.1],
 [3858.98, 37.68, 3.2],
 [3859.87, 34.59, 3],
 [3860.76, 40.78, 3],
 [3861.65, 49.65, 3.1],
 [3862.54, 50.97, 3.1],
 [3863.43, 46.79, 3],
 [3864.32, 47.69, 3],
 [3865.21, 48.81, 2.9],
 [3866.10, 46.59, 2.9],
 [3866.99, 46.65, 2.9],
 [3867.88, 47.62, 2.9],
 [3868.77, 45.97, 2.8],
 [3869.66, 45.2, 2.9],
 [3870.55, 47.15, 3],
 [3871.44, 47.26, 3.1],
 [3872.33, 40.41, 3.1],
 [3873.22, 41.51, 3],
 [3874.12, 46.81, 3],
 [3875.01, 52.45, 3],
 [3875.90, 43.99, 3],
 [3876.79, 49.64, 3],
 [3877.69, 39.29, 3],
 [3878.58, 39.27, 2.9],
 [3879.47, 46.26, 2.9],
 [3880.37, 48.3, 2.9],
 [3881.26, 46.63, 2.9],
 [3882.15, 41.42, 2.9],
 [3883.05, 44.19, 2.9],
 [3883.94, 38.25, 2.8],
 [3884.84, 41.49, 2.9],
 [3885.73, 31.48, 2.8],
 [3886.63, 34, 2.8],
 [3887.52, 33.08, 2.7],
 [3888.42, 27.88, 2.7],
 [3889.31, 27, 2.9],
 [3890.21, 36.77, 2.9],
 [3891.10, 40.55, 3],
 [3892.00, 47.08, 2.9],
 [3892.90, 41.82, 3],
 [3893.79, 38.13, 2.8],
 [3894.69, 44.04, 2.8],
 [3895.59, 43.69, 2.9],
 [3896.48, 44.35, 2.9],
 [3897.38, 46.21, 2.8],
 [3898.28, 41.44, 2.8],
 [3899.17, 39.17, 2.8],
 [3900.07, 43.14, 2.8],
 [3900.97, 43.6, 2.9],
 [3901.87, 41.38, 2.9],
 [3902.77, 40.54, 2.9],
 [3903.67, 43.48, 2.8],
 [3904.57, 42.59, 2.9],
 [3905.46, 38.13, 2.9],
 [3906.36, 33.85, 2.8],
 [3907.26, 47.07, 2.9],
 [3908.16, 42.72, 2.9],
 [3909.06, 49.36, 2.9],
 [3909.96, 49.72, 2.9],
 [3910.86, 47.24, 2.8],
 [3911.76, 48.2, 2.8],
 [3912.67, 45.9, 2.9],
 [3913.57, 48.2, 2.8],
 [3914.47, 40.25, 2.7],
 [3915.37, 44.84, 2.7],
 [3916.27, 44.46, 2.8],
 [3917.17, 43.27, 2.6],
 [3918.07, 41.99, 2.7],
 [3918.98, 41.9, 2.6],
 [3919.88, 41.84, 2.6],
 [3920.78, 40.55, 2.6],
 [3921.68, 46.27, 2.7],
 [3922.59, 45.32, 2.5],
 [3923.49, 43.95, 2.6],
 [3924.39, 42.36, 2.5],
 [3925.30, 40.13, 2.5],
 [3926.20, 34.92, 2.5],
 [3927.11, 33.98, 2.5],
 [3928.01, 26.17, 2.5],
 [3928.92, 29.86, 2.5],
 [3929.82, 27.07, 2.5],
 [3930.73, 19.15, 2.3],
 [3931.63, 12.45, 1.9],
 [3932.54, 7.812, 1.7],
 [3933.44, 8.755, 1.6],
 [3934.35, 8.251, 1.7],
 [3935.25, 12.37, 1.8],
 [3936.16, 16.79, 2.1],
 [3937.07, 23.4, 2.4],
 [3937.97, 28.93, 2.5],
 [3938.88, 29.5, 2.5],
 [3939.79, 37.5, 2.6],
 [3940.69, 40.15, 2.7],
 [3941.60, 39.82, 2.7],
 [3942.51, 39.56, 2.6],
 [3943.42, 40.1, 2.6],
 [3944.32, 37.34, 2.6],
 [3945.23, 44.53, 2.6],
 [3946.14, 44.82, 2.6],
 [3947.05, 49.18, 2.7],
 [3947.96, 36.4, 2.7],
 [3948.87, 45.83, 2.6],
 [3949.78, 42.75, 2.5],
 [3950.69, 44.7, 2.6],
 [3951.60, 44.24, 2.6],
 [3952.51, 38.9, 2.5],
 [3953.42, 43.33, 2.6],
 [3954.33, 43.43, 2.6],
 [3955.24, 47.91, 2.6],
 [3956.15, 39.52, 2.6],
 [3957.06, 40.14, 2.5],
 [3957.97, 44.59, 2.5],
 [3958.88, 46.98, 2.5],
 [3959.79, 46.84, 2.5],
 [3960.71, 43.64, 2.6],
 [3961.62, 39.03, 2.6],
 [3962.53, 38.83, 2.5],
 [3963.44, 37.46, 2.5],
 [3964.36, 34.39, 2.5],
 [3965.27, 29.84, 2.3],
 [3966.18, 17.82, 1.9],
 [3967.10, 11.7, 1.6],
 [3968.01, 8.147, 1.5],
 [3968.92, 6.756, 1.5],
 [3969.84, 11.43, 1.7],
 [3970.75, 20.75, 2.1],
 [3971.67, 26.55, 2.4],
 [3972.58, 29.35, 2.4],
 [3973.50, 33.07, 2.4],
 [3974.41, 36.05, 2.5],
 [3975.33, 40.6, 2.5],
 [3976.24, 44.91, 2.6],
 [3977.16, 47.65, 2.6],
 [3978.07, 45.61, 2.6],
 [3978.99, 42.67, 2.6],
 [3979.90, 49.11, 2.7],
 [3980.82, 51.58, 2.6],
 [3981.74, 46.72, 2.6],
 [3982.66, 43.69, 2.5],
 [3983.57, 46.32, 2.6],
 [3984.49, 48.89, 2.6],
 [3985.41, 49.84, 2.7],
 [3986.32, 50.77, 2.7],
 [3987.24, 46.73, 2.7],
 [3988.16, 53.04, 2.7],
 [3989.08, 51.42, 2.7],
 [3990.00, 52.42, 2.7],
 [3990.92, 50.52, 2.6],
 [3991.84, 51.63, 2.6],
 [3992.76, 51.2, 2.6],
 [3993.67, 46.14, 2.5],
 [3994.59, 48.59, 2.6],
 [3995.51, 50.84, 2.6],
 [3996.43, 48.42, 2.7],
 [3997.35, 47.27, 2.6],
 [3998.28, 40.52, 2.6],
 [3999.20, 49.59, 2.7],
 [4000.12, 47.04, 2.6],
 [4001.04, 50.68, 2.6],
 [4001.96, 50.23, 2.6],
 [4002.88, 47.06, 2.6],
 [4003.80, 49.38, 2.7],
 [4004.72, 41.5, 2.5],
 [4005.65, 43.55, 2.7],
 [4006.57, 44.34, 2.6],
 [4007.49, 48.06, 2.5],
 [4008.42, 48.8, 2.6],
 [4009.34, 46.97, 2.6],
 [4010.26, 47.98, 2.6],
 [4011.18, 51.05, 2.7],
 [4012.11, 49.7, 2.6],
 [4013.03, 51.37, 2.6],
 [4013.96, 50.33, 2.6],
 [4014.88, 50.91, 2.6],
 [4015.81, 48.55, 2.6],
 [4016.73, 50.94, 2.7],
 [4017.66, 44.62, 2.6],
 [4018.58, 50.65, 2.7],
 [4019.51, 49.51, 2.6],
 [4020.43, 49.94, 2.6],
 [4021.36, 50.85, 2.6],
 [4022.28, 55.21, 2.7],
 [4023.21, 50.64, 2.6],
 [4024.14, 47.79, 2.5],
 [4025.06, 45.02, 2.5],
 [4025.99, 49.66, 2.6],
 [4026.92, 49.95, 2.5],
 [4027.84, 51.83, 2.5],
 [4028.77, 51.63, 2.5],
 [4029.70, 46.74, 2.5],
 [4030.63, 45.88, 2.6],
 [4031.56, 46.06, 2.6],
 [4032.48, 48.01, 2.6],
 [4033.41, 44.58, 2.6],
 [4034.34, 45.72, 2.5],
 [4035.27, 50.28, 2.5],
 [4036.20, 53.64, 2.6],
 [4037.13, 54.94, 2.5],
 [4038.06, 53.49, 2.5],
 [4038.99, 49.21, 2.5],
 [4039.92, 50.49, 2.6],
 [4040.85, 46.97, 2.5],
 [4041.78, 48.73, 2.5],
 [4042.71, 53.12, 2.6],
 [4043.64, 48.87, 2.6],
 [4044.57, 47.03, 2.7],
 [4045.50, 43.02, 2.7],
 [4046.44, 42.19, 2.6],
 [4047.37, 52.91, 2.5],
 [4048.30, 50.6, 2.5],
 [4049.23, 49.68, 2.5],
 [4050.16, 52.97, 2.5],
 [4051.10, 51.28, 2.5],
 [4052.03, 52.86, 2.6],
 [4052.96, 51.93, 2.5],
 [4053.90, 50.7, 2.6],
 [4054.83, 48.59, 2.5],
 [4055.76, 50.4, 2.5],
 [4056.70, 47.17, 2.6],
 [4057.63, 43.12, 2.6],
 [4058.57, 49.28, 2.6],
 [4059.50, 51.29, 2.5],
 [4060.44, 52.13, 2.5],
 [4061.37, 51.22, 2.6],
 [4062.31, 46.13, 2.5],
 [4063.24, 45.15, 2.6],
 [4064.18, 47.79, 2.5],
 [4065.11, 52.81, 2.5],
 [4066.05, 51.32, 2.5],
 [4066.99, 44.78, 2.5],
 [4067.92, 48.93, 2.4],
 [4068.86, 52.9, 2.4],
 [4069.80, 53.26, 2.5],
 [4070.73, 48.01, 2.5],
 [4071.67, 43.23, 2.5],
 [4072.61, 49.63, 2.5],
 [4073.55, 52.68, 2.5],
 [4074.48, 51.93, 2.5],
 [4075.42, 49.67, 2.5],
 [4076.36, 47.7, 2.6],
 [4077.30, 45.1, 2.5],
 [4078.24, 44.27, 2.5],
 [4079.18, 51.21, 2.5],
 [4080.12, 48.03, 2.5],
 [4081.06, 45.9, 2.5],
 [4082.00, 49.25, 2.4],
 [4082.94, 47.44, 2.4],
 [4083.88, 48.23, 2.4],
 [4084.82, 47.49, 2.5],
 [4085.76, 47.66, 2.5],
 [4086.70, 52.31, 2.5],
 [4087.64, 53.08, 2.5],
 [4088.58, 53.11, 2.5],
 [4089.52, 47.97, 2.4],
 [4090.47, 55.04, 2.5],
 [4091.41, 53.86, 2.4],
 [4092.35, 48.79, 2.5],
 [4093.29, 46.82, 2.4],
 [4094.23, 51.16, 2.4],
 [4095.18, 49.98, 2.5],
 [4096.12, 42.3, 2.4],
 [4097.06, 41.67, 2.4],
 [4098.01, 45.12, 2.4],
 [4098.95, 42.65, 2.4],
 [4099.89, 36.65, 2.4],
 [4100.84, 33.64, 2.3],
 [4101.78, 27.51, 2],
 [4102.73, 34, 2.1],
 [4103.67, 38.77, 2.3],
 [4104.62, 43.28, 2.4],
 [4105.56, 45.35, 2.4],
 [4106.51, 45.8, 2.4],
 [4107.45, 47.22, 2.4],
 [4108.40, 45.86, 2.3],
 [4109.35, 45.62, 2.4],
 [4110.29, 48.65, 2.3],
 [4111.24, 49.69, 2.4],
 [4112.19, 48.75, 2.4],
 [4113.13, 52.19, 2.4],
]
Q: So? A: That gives 1.3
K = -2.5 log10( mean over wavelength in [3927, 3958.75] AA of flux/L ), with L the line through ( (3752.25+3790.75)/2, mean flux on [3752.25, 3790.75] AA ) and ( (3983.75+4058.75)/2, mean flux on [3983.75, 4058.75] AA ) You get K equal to 0.36 mag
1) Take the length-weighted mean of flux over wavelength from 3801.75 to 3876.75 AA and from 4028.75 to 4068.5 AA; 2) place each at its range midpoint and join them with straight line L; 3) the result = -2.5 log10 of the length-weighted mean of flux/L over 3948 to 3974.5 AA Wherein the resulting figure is 0.33 mag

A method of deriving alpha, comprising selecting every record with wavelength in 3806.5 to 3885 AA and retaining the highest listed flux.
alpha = 52.52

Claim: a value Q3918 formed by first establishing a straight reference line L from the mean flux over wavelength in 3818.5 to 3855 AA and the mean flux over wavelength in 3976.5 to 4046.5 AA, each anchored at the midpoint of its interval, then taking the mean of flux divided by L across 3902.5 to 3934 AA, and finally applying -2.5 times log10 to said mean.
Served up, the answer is 0.15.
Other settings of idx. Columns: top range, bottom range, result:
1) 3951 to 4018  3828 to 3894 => 1.10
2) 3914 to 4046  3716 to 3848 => 1.19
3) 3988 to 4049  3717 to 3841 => 1.43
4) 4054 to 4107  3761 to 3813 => 1.31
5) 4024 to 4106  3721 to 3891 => 1.36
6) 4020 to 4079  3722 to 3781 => 1.53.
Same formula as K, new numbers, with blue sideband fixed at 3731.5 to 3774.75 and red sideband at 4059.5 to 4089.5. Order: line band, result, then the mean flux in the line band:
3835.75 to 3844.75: 0.15 mag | 34.9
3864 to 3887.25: -0.07 mag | 44.1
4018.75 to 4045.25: -0.04 mag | 49.5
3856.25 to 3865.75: -0.10 mag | 44.5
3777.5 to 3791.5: -0.21 mag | 45.6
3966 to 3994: 0.16 mag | 39.3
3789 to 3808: -0.05 mag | 40.1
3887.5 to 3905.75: 0.05 mag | 40.4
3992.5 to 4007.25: -0.02 mag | 47.3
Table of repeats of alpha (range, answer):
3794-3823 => 50.22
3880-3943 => 49.72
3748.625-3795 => 52.28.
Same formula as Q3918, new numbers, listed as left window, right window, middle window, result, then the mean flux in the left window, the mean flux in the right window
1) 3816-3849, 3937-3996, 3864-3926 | -0.095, 38.6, 40.1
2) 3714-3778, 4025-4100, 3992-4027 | -0.037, 37.1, 48.9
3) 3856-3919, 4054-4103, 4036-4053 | -0.076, 43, 47.6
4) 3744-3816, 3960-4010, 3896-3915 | -0.066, 40.3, 41.5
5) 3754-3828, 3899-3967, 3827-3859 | 0.014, 41.7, 37.7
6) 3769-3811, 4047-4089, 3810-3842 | 0.117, 41.7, 49.4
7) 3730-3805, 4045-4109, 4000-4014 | -0.055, 38.8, 47.5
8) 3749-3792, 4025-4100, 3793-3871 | 0.021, 40.5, 48.9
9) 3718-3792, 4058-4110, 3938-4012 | 0.063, 38.4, 47.1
